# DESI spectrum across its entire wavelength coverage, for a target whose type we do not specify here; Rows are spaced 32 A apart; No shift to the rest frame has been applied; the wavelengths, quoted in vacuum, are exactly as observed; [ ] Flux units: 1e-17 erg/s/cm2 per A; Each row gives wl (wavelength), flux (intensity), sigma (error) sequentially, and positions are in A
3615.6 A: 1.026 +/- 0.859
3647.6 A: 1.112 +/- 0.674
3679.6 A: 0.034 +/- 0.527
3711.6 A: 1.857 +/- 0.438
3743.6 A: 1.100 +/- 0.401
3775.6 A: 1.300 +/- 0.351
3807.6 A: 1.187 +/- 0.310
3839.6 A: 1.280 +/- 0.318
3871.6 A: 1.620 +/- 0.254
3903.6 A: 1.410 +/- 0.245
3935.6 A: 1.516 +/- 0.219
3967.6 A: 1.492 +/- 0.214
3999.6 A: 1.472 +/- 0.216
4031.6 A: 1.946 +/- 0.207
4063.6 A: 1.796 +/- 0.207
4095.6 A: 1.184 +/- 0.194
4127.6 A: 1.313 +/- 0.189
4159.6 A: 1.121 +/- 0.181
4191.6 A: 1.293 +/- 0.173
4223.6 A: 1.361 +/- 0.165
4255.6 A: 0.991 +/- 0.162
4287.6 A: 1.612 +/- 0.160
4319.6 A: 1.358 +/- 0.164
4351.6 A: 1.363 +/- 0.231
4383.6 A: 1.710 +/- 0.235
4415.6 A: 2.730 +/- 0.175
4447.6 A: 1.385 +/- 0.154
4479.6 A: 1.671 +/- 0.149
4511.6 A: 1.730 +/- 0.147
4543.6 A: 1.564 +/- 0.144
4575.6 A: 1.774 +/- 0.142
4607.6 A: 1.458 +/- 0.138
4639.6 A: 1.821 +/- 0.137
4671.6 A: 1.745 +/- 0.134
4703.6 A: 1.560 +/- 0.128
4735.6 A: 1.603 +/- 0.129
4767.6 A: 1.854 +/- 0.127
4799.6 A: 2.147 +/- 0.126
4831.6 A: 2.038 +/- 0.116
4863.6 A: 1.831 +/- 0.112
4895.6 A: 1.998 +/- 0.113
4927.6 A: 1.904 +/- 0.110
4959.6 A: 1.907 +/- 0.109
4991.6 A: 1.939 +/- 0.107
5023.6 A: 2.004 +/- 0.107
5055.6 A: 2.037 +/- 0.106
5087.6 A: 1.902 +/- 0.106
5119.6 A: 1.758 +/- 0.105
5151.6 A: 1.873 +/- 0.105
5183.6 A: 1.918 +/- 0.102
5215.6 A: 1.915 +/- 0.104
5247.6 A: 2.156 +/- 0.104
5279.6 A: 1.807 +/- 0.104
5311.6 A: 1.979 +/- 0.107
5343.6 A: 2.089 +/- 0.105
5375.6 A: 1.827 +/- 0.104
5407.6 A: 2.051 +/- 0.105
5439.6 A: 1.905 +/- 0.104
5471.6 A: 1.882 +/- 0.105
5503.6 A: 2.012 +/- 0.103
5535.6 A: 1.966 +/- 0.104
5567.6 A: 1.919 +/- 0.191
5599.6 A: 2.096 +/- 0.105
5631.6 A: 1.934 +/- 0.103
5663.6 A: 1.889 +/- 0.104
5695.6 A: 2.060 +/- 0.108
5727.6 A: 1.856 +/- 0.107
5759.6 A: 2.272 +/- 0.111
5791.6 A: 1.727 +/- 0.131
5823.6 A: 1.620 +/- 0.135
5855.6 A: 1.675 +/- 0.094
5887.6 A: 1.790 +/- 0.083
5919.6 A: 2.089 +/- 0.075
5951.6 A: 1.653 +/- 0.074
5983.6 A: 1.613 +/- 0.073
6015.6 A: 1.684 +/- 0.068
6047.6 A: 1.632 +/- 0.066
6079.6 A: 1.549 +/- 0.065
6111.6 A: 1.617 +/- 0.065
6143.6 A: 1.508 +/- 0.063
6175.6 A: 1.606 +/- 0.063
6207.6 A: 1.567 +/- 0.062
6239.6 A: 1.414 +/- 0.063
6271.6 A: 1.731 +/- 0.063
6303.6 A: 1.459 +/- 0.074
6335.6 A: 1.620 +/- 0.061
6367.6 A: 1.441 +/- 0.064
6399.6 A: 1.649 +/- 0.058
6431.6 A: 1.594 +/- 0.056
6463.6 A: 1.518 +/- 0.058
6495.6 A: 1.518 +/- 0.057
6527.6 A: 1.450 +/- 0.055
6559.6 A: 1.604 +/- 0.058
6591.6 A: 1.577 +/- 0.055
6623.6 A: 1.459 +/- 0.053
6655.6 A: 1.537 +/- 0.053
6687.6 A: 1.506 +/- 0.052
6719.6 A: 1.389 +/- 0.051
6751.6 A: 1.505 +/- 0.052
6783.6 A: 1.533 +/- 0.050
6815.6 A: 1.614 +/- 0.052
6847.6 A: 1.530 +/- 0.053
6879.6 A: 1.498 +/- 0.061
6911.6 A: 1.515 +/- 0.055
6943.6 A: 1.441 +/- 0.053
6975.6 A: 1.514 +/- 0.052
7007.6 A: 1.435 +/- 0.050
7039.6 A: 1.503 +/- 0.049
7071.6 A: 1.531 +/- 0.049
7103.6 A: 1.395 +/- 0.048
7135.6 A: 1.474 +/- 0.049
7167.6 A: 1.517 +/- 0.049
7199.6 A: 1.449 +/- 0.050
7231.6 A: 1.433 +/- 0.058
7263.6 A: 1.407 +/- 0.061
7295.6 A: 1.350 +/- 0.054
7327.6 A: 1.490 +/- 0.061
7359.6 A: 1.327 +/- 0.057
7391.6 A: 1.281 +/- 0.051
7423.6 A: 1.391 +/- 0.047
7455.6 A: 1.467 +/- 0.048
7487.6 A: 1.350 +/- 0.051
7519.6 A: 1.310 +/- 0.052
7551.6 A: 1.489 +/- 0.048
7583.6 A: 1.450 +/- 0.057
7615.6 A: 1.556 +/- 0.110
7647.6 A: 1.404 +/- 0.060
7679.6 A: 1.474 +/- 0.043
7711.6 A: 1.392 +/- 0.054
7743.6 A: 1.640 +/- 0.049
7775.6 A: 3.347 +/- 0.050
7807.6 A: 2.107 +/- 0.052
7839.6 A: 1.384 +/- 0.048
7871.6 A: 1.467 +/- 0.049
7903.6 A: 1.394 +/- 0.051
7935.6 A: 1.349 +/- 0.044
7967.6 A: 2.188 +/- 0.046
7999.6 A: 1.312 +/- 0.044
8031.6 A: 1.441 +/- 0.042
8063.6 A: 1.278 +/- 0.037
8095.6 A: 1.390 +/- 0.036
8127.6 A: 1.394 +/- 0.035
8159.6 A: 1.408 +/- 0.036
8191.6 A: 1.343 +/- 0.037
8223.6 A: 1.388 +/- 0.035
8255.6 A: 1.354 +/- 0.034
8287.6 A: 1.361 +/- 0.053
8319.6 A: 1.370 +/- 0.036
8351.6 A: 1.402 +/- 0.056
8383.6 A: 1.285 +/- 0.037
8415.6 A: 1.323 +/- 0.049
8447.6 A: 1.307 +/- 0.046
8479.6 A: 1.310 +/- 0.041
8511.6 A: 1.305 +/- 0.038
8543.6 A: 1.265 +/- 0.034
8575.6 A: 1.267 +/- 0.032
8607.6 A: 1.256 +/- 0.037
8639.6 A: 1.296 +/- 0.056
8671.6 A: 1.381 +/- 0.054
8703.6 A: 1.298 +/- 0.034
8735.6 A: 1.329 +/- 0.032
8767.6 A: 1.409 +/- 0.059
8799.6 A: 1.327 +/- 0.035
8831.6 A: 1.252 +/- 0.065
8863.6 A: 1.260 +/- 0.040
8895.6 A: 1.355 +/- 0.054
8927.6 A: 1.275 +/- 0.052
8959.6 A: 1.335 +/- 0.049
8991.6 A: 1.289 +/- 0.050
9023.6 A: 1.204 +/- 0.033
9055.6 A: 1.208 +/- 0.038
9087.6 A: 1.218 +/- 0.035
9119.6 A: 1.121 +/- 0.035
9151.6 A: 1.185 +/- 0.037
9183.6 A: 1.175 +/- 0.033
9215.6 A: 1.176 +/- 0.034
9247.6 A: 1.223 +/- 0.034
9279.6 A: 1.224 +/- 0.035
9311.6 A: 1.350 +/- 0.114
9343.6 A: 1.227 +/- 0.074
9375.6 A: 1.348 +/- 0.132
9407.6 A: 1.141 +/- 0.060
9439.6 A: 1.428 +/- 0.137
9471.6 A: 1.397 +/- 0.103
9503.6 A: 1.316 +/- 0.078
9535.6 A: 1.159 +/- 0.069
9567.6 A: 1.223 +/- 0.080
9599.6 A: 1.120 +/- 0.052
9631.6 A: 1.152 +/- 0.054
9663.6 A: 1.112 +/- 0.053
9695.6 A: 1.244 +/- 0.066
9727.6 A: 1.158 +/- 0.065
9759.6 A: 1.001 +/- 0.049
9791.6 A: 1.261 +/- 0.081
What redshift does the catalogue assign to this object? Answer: 0.18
